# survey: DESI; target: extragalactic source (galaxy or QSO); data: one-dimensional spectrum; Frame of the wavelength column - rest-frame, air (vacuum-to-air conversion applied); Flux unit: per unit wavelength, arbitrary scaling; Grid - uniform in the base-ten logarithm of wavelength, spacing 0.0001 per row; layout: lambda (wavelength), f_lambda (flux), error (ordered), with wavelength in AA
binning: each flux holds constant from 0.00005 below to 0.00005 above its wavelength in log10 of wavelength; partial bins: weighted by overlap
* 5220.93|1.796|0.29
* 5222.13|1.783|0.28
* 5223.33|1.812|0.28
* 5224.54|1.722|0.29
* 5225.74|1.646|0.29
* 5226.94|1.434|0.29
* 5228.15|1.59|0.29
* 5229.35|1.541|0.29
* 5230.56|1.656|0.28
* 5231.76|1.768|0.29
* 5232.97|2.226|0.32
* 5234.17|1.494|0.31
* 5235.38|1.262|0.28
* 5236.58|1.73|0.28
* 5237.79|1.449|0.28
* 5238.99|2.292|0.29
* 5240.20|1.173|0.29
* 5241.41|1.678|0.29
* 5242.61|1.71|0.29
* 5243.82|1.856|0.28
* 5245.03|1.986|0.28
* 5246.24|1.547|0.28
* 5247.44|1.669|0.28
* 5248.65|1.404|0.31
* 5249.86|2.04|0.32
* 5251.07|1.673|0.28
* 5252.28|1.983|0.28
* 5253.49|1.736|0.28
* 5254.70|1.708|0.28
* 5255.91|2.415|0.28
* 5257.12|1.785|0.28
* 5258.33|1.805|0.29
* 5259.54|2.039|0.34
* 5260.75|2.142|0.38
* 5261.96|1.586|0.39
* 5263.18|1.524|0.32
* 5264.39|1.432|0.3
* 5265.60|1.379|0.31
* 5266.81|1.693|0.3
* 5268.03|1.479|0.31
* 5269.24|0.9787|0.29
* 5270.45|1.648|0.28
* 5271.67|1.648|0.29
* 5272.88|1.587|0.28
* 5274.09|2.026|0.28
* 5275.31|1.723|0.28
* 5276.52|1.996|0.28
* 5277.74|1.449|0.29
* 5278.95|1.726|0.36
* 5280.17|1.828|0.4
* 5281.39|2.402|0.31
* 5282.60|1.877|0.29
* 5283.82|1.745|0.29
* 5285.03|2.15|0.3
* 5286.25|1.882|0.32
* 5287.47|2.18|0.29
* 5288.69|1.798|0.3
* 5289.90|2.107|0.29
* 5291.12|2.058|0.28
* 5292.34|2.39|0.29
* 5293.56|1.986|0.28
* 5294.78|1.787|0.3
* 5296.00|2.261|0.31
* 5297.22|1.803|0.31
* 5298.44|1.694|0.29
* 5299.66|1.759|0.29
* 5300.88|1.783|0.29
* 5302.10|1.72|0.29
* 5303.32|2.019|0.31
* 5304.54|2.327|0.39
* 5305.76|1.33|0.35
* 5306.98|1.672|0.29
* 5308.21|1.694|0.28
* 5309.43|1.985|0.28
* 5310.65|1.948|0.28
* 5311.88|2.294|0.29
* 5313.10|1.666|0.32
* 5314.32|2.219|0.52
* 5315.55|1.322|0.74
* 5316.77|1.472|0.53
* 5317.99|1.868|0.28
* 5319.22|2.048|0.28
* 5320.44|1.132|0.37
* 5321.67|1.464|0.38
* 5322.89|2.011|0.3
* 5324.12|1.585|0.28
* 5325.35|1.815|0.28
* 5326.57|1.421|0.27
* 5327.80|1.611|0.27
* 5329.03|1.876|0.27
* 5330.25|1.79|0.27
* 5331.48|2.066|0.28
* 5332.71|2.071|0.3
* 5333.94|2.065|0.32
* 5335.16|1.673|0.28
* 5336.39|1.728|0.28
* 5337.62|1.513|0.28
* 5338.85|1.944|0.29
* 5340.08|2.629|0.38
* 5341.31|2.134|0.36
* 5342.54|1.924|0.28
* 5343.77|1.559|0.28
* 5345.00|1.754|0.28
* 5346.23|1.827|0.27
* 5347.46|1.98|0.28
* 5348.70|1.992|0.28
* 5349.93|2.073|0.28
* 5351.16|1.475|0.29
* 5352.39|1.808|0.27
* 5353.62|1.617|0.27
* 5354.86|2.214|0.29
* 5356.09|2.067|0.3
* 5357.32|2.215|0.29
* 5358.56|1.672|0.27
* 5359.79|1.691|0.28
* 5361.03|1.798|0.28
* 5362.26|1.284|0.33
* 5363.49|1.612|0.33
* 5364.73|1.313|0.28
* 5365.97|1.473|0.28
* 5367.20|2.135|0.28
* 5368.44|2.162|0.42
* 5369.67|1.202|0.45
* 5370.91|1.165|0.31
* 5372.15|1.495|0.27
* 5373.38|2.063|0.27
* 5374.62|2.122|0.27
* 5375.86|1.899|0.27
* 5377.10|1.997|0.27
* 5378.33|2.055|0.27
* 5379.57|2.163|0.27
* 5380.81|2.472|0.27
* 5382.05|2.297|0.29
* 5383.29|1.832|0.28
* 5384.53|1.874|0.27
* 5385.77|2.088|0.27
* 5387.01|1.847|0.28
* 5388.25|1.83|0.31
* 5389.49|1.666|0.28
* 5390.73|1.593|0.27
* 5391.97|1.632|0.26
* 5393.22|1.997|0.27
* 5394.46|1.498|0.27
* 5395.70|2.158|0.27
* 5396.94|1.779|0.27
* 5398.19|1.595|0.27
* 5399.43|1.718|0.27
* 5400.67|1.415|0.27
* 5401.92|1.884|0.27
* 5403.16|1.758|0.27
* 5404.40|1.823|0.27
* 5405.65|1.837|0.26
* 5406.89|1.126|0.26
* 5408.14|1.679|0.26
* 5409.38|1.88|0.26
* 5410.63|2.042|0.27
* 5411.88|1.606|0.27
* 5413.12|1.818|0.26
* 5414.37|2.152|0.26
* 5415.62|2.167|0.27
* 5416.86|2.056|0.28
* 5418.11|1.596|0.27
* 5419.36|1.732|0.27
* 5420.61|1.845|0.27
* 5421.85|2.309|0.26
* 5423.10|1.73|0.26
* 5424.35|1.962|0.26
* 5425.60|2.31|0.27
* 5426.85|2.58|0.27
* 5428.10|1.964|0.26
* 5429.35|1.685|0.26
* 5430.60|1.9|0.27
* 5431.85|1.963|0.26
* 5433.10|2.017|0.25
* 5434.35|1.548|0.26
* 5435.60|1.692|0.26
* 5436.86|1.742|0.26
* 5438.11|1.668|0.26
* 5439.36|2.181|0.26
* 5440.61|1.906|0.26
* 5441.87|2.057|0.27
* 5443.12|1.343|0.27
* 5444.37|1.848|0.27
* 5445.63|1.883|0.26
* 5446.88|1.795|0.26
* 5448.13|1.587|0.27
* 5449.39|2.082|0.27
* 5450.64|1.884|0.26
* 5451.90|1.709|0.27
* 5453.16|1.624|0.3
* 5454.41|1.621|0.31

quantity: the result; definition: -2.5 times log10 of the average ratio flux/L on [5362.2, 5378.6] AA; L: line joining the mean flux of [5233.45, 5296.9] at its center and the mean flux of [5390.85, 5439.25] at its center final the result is 0.06 mag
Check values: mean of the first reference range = 1.79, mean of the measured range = 1.72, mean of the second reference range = 1.84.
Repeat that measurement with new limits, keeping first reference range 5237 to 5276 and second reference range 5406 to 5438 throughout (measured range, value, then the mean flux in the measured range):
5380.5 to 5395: -0.02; 1.87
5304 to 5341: -0.02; 1.81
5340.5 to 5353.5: -0.03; 1.86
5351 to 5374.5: 0.06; 1.72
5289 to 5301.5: -0.12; 1.96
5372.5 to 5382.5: -0.15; 2.11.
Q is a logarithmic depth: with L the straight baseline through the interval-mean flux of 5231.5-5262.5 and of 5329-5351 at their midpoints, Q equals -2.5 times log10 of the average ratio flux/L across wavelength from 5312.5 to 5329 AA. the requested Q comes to 0.13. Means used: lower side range 1.78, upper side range 1.91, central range 1.67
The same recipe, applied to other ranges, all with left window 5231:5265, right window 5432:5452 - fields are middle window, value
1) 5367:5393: -0.051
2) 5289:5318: -0.066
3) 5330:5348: -0.077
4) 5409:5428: -0.102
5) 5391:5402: 0.044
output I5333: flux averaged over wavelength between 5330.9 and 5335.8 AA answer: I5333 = 1.97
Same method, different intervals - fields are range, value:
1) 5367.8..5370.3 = 1.68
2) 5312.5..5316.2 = 1.73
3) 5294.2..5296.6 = 2.03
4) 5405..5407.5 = 1.49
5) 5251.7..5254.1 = 1.86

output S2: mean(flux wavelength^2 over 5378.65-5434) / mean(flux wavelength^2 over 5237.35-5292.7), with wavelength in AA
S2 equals 1.11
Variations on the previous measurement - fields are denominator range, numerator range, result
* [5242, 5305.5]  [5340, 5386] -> 1.06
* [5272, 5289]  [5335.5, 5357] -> 1.03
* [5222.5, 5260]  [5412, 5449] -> 1.17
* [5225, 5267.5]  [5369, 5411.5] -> 1.11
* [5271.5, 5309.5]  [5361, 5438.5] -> 1.01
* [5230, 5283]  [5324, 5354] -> 1.10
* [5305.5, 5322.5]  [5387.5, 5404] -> 1.03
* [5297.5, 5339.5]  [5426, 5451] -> 1.10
